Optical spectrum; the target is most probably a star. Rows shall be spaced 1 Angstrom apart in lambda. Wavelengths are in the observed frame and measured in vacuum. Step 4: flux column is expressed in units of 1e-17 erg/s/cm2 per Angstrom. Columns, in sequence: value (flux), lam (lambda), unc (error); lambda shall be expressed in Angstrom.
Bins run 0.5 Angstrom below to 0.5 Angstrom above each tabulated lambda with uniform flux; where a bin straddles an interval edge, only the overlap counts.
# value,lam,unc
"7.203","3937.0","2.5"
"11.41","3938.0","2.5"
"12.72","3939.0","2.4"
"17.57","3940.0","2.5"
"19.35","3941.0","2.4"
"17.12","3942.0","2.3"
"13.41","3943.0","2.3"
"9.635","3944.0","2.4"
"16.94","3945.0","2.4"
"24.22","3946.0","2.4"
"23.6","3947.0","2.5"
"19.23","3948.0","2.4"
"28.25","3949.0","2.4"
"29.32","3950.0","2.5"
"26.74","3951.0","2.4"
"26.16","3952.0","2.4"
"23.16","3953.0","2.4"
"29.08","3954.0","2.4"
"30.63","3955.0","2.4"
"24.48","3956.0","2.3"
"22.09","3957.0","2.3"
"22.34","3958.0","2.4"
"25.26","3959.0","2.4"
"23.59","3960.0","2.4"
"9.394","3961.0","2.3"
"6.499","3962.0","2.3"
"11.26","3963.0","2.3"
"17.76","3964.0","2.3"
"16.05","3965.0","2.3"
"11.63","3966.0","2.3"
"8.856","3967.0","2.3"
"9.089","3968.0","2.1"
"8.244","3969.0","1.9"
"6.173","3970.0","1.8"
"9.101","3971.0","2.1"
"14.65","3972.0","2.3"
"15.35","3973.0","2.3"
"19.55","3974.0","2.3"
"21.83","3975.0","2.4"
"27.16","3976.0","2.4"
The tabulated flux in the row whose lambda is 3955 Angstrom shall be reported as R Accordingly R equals 30.63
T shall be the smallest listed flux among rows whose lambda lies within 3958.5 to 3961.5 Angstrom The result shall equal 9.394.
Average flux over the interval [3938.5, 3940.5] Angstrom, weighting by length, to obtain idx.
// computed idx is 15.1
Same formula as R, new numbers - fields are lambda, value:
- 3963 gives 11.26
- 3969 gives 8.244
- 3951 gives 26.74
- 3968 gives 9.089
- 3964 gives 17.76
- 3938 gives 11.41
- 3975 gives 21.83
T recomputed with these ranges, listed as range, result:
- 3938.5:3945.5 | 9.635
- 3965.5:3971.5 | 6.173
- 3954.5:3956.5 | 24.48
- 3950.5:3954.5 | 23.16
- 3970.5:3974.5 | 9.101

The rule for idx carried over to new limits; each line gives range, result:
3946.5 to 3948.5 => 21.4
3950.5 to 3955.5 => 27.2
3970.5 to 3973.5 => 13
